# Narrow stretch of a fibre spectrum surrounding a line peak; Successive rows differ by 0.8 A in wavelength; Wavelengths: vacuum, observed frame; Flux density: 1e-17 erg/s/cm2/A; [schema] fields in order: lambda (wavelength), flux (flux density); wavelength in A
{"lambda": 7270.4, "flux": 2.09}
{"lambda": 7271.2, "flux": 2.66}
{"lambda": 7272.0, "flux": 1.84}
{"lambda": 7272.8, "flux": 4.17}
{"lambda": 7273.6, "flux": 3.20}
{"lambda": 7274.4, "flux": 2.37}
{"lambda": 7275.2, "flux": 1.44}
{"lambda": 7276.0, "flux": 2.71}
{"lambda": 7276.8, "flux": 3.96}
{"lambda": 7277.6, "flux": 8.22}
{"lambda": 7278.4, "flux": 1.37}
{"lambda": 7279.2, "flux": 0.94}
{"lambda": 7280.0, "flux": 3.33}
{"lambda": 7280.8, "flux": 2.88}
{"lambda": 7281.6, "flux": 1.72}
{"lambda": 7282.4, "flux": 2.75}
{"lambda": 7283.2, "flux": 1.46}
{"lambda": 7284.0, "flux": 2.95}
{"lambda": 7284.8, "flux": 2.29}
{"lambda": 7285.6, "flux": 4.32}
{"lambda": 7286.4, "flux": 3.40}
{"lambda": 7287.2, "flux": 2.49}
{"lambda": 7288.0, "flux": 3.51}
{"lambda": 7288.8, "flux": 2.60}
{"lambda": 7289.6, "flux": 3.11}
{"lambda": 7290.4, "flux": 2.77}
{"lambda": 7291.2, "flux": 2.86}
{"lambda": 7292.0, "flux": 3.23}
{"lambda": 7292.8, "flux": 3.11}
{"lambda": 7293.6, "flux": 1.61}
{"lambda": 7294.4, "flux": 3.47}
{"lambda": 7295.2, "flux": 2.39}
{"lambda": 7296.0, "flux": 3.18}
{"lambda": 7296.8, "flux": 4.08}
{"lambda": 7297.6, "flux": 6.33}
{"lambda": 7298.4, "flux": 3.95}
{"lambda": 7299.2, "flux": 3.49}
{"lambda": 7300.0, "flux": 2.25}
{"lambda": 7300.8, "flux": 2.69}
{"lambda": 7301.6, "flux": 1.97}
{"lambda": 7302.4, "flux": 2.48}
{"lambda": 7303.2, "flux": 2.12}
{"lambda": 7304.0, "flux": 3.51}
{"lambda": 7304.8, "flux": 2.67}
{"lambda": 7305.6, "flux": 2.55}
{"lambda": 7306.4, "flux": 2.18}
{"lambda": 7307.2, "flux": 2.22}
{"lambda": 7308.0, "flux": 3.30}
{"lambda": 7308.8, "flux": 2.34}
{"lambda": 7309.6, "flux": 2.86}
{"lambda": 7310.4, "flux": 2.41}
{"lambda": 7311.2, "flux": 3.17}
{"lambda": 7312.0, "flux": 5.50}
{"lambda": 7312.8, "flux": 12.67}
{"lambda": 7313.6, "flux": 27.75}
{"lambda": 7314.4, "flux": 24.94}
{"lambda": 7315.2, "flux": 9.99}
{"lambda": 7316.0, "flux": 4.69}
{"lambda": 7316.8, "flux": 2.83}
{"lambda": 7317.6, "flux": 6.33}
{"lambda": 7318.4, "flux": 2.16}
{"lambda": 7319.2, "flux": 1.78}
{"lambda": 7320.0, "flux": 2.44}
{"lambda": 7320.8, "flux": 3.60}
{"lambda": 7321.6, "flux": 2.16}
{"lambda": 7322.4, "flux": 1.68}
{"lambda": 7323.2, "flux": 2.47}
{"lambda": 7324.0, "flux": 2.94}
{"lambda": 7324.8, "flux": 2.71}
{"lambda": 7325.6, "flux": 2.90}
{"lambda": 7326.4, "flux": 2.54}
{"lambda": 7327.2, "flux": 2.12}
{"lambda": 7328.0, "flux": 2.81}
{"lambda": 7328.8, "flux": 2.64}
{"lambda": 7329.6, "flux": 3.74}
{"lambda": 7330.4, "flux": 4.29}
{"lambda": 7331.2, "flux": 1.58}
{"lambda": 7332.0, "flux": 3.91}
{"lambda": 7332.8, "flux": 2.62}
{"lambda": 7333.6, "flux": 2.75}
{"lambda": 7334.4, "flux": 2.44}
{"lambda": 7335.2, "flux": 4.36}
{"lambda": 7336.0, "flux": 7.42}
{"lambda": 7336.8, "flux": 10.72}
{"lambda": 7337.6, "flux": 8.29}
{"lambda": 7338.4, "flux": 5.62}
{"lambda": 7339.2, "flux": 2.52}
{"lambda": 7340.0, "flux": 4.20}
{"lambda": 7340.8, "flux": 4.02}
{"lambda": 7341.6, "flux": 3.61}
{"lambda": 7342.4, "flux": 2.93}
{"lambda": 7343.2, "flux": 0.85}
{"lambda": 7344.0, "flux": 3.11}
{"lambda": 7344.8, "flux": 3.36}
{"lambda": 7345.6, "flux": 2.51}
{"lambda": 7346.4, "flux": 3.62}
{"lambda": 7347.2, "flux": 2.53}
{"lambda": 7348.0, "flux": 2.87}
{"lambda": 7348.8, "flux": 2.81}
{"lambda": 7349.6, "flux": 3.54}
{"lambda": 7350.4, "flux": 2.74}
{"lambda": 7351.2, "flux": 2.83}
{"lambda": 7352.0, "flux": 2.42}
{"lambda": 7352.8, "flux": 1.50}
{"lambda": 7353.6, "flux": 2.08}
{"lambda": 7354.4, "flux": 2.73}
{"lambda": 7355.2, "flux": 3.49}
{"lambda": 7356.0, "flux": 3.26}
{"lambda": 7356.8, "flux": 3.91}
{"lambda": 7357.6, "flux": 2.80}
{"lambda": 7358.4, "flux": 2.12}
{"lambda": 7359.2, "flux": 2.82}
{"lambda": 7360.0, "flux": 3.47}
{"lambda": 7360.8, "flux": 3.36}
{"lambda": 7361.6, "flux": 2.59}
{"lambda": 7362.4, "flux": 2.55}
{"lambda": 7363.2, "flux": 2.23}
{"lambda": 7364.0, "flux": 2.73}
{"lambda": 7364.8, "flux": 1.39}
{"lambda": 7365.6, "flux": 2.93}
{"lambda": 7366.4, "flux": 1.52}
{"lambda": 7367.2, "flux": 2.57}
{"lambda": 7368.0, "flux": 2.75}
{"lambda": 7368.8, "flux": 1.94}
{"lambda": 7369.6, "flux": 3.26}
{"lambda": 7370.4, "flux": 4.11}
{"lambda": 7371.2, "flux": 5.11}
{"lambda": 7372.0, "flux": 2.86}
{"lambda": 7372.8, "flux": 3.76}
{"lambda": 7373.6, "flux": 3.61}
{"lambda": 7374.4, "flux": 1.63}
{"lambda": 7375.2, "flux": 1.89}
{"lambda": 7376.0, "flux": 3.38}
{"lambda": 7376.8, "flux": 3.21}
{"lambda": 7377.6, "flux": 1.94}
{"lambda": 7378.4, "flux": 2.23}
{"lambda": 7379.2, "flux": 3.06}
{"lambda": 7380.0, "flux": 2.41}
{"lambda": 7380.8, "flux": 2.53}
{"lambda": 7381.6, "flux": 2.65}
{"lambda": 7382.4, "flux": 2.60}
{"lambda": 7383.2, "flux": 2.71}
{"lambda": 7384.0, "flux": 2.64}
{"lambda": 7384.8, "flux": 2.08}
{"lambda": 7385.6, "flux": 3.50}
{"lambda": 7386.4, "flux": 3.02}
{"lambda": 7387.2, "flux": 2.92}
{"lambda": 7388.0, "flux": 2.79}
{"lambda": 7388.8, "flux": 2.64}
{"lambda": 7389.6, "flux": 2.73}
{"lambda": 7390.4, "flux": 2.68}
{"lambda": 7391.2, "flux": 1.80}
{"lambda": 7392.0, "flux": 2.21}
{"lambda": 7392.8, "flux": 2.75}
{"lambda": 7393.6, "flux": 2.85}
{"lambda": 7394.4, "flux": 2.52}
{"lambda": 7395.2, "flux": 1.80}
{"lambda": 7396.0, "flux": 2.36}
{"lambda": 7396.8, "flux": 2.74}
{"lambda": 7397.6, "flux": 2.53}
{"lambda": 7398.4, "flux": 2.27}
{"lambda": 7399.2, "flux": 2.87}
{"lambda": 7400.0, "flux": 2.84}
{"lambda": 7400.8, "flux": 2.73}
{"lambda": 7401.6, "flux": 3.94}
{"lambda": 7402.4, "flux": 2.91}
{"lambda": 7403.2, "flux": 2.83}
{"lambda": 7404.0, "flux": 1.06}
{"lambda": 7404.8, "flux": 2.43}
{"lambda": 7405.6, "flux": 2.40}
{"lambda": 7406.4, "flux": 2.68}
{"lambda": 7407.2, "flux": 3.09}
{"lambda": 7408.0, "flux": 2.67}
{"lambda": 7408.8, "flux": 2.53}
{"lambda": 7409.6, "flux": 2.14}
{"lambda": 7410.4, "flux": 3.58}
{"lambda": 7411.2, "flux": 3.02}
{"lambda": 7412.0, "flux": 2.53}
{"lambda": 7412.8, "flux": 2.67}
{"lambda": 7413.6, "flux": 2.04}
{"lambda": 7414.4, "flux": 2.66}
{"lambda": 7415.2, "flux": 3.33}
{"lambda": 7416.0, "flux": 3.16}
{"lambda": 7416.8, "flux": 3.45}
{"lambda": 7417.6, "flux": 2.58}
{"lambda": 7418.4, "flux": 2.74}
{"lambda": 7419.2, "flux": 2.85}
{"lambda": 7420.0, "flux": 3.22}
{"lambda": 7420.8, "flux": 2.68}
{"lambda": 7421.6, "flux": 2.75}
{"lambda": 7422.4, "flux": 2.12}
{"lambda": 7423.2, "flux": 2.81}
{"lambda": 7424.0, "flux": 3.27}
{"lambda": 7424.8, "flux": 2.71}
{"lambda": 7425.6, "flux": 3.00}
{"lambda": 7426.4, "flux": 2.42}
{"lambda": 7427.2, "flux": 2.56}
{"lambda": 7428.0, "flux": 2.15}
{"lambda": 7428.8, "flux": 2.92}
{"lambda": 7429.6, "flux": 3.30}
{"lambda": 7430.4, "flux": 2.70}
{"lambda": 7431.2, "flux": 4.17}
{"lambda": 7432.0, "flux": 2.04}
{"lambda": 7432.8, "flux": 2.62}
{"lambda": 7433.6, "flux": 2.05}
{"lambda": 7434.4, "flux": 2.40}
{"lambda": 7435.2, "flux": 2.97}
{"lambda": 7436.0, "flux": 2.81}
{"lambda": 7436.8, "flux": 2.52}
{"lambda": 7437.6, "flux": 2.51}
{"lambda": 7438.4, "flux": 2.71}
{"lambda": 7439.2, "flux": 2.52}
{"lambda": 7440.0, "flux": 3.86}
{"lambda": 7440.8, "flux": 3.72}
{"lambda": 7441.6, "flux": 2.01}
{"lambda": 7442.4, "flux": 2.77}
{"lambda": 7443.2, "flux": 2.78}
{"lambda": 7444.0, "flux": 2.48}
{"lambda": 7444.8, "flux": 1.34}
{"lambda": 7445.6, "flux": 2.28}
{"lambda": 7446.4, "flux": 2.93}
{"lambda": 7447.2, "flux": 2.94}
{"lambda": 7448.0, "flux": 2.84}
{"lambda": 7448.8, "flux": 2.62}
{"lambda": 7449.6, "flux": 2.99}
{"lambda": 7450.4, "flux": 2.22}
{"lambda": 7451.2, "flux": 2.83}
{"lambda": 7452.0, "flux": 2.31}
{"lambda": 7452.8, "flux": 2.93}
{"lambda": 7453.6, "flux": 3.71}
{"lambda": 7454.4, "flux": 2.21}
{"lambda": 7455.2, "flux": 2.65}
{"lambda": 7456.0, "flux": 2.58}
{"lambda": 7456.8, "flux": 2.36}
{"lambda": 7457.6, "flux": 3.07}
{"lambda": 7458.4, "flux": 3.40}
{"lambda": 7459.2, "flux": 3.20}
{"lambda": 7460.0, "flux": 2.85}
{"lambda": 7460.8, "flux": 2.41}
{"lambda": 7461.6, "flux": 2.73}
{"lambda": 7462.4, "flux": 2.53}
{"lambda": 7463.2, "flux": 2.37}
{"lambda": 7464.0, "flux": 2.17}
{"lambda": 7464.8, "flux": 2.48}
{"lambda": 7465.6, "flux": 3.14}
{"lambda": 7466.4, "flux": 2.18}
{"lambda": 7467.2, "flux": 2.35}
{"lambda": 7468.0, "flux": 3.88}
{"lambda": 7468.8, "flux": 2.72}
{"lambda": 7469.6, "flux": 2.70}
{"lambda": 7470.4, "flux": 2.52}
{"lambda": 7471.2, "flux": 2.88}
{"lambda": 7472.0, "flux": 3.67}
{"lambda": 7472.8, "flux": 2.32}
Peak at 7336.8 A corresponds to [N II] 6583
